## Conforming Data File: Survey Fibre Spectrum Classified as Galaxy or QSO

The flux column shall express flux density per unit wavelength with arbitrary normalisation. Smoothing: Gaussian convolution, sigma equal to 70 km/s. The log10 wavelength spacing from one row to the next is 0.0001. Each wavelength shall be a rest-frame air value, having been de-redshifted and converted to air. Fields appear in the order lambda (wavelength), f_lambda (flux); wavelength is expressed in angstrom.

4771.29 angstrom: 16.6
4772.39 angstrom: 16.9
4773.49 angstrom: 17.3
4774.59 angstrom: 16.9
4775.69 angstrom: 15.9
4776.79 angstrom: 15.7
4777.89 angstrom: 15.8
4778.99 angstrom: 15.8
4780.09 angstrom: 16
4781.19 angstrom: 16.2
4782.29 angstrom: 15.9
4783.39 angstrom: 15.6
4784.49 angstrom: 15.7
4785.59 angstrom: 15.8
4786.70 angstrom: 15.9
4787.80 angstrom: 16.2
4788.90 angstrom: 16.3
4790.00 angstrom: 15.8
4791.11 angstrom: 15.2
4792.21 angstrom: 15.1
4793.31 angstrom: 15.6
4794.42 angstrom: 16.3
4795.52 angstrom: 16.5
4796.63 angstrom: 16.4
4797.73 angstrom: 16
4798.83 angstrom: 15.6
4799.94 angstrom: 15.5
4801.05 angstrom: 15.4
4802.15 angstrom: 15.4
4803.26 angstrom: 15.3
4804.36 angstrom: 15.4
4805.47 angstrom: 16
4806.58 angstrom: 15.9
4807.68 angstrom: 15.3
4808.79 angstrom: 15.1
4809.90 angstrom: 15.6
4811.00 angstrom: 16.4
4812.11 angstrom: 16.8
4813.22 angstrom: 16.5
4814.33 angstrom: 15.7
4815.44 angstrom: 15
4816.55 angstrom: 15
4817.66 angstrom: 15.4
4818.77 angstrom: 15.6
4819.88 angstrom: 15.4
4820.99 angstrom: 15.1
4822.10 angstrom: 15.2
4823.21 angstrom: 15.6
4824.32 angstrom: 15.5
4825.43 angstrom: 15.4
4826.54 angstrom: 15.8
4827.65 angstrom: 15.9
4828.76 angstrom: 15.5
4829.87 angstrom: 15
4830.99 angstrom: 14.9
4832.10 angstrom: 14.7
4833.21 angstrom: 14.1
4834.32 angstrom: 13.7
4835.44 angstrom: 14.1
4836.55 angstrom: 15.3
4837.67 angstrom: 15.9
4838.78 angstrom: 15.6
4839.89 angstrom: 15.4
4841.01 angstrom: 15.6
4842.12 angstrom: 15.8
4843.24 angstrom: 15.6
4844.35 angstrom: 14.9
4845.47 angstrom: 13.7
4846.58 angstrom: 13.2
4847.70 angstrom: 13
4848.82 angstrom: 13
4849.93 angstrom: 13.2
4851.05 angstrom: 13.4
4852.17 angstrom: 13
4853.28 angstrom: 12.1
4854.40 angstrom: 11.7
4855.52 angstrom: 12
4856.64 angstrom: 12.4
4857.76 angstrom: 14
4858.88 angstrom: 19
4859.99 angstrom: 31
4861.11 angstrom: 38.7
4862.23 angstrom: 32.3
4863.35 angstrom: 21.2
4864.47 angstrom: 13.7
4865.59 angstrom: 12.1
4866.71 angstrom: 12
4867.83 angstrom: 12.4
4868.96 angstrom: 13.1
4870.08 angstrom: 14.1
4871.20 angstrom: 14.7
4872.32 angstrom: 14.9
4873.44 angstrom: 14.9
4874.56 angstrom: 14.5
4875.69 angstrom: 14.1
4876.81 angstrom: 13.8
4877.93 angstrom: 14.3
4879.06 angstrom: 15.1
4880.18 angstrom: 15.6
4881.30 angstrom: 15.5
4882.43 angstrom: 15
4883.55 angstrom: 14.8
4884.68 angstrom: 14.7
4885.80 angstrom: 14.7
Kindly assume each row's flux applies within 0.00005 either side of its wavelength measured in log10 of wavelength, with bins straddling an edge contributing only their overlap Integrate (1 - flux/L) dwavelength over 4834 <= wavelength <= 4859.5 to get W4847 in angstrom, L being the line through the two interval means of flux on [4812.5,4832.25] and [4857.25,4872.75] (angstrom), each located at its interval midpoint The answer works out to 4.6 angstrom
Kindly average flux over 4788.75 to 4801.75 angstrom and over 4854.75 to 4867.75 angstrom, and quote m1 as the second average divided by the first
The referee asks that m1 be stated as 1.23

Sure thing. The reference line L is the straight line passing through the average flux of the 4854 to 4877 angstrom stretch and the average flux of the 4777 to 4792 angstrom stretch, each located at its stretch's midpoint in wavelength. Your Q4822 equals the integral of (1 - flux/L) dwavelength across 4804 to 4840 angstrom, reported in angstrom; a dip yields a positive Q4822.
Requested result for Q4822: 2.2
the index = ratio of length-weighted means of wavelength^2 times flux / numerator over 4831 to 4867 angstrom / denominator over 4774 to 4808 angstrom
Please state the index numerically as 1.0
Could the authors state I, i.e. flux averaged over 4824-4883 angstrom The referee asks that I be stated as 15.6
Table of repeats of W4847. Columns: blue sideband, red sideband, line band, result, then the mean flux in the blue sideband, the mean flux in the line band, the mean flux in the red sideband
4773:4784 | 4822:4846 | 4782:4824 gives 0.0 angstrom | 16.1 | 15.7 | 15.1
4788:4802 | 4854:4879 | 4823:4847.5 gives 2.1 angstrom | 15.8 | 15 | 16.8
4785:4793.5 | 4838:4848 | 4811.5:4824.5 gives -0.3 angstrom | 15.7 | 15.6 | 14.8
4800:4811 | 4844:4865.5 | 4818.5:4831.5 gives 0.6 angstrom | 15.5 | 15.4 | 17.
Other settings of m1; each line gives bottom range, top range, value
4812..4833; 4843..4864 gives 1.12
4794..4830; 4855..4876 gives 1.12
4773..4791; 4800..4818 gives 0.98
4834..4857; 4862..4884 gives 1.09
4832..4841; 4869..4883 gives 0.98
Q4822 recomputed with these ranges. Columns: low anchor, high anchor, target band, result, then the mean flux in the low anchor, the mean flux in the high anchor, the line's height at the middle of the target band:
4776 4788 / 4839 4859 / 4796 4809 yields -0.3 angstrom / 15.9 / 13.9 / 15.3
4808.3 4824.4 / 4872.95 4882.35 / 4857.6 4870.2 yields -4.1 angstrom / 15.6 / 14.7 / 14.9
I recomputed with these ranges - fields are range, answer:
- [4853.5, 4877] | 17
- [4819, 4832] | 15.4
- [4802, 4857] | 14.8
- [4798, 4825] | 15.6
